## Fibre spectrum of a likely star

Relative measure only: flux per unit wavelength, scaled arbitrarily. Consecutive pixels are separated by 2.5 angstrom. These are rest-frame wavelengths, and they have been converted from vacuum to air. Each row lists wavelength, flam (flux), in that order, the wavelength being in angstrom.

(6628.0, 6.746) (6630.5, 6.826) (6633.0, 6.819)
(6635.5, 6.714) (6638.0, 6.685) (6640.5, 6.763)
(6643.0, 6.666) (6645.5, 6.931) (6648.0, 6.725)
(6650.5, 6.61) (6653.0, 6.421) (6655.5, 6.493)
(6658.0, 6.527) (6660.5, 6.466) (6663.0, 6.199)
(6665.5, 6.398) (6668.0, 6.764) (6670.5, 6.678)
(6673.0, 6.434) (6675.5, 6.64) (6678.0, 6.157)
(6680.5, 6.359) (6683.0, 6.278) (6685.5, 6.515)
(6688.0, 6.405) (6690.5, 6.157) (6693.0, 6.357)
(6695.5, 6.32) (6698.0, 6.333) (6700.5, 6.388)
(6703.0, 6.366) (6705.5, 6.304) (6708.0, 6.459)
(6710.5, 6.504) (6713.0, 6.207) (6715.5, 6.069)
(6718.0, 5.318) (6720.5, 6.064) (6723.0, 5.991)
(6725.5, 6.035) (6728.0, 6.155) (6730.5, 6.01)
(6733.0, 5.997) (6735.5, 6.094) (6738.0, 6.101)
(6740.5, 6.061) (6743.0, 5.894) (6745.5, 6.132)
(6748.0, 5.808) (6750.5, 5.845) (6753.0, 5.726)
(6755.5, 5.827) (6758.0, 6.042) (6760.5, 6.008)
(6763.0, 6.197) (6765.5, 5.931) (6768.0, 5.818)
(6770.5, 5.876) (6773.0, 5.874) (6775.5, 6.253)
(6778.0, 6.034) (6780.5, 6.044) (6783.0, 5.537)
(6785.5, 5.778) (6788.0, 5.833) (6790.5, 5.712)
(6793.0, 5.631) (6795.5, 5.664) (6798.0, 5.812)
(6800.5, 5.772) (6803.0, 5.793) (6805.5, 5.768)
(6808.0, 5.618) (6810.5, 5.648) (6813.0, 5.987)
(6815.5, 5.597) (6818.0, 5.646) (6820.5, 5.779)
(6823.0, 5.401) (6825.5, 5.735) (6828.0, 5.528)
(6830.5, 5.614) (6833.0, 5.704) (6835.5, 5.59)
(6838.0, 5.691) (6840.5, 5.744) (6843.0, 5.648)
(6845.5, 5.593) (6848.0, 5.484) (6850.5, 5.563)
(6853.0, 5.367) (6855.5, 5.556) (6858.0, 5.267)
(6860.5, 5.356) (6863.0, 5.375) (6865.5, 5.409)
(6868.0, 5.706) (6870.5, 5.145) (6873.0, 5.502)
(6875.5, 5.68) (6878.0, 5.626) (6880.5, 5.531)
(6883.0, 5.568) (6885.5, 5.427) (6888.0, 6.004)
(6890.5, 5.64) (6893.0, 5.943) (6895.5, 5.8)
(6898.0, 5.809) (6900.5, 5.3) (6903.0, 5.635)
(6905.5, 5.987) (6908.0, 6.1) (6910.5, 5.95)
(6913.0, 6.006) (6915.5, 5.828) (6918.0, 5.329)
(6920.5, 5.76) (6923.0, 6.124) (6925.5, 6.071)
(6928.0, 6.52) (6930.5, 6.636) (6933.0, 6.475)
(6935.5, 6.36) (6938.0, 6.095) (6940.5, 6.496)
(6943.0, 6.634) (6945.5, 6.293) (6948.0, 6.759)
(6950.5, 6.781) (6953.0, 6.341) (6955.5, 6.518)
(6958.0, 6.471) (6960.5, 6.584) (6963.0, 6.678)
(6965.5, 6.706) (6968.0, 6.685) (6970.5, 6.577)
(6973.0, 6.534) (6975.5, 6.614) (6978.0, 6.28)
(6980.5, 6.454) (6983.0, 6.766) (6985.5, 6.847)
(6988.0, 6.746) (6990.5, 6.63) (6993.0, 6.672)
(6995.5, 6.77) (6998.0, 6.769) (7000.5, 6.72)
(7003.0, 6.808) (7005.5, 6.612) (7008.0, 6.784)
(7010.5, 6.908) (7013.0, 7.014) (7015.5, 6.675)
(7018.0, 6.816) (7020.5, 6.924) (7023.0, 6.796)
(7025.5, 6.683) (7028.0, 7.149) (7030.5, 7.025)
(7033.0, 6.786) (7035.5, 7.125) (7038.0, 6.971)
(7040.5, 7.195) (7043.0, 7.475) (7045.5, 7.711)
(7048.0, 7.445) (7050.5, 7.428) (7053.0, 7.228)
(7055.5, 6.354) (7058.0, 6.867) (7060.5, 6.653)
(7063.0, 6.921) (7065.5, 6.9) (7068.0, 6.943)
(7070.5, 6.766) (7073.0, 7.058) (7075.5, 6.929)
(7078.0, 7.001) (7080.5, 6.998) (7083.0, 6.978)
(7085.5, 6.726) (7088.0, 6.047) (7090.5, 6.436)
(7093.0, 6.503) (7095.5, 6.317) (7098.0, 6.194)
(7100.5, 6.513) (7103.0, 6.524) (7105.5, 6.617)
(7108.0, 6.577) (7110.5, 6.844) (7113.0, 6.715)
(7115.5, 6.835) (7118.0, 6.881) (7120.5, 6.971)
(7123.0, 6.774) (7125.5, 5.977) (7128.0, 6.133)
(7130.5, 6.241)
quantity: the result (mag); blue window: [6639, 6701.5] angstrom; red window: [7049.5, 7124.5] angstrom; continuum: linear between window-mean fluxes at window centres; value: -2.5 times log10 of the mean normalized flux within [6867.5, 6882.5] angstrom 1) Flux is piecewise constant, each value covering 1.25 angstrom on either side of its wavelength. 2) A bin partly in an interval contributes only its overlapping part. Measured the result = 0.19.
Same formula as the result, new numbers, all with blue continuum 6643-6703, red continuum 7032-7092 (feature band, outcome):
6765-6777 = 0.11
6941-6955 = 0.04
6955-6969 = 0.04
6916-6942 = 0.10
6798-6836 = 0.17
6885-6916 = 0.16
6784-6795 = 0.16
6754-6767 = 0.10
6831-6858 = 0.20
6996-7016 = 0.01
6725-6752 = 0.09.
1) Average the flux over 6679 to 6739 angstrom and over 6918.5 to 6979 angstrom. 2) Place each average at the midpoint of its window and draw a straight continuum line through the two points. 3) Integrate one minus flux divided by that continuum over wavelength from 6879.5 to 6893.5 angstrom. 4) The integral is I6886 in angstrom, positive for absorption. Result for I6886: 1.6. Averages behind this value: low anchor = 6.2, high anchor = 6.44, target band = 5.67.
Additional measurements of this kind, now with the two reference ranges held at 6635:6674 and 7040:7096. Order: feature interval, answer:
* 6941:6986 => 1.7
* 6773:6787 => 1.6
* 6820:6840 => 3.3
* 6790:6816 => 3.8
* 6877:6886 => 1.6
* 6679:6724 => 2.6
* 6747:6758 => 1.4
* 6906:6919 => 1.8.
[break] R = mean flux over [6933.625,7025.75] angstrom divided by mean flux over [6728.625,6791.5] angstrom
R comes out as 1.12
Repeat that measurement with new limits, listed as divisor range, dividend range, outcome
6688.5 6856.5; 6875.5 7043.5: 1.09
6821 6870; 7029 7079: 1.27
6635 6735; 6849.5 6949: 0.92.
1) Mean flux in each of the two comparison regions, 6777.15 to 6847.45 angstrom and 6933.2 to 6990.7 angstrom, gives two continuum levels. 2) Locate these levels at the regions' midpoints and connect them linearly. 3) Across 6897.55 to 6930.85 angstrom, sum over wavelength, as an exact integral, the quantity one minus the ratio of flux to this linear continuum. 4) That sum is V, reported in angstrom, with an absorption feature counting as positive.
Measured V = 2.0 angstrom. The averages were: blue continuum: 5.71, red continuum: 6.56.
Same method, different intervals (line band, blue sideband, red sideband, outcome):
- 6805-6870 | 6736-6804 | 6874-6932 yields 3.11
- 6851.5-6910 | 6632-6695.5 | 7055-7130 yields 8.80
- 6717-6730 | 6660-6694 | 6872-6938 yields 0.77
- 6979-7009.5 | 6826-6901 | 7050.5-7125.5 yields -2.28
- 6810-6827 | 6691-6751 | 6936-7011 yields 1.69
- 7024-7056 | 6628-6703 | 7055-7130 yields -2.36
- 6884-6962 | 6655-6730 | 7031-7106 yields 6.19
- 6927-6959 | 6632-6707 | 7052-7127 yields 0.66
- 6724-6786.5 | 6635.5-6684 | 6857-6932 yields 2.53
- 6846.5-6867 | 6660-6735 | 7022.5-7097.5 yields 3.52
